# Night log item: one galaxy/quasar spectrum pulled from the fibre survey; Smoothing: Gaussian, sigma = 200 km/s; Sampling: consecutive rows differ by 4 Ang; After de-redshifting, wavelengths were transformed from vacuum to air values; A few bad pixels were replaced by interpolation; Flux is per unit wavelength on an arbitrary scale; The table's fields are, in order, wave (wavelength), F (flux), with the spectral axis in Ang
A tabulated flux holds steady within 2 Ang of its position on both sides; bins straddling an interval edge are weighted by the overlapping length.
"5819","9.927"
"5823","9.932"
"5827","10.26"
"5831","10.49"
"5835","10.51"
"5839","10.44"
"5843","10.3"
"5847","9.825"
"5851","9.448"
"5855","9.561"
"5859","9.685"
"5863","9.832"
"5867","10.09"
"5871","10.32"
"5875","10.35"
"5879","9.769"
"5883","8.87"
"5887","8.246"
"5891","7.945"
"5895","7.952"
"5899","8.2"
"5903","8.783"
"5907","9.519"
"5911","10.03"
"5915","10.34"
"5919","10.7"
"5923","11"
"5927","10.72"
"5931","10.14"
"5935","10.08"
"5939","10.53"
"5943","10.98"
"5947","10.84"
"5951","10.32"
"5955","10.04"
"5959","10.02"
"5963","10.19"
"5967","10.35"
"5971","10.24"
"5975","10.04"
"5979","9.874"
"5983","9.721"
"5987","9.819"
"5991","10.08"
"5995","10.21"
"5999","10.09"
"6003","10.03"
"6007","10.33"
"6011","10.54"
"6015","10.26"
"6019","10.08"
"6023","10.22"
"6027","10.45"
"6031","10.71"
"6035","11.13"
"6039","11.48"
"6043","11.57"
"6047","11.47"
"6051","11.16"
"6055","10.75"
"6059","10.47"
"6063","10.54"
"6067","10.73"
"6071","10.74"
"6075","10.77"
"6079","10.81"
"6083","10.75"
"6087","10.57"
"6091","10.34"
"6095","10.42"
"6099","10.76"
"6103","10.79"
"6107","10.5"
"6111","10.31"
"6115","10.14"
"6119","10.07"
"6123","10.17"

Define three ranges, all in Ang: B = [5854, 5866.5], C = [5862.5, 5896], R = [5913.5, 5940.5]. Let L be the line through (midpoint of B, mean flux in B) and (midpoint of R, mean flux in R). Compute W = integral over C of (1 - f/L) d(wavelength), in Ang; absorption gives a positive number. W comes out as 2.28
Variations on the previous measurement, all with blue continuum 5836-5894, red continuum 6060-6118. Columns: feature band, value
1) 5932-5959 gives -1.3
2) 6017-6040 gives -0.7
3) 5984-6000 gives 0.2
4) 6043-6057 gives -1.1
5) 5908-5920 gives -0.5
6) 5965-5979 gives -0.1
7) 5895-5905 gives 1.4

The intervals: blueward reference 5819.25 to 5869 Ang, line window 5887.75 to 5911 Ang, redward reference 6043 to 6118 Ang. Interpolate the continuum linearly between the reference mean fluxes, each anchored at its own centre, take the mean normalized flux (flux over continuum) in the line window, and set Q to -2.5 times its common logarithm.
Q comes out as 0.18 mag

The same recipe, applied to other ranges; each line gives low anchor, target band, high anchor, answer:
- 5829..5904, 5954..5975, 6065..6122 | -0.02 mag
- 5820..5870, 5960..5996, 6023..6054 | 0.07 mag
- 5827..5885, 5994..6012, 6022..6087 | 0.04 mag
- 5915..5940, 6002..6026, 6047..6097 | 0.04 mag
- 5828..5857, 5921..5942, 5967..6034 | -0.04 mag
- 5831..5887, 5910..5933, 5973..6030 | -0.05 mag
